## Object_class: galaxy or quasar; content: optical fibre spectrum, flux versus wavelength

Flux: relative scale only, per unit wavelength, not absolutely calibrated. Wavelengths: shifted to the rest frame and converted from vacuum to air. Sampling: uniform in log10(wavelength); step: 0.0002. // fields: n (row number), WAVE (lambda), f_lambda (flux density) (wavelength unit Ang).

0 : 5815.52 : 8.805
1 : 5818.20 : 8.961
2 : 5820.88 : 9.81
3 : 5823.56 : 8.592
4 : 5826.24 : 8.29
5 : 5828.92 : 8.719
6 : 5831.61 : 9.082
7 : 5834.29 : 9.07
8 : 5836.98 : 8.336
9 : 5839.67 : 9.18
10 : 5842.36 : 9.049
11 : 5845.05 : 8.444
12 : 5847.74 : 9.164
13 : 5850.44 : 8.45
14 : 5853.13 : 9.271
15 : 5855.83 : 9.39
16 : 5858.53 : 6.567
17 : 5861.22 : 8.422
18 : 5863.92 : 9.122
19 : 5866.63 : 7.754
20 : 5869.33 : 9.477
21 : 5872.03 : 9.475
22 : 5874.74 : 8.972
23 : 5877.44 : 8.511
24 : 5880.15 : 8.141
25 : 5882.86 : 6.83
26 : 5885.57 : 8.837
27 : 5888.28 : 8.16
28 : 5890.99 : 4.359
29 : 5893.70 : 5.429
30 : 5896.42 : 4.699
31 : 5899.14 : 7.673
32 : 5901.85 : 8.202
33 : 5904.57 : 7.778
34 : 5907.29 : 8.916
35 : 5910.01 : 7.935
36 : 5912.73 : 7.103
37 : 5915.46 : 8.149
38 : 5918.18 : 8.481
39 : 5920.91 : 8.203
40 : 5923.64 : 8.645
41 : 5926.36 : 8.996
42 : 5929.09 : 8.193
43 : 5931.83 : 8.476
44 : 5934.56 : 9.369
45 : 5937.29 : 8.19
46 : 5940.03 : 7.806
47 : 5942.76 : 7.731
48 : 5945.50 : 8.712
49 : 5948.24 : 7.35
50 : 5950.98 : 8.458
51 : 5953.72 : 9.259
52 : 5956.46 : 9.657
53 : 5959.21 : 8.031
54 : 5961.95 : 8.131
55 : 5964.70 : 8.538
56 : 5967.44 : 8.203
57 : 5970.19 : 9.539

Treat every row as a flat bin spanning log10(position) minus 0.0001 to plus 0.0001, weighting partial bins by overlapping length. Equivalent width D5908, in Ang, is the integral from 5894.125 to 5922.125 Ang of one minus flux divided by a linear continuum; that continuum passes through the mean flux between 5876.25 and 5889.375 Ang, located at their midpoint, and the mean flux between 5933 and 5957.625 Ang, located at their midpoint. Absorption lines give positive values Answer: 2.1 Ang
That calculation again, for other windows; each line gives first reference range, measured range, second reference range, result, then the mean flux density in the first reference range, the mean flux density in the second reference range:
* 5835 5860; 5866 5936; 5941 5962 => 4.77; 8.66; 8.42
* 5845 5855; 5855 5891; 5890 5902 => -4.34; 8.91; 5.91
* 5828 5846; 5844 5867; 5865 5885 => 0.33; 8.85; 8.47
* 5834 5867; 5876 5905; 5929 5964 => 4.81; 8.64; 8.42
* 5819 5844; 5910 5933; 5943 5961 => 0.94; 8.9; 8.51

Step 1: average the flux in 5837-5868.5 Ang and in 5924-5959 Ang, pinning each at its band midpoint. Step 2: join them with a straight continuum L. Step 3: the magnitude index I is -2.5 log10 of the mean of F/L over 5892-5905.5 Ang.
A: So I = 0.27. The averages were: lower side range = 8.62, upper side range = 8.5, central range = 6.66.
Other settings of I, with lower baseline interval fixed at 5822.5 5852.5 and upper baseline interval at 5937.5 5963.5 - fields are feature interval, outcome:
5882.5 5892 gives 0.196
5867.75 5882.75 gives -0.012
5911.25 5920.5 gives 0.071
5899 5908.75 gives 0.041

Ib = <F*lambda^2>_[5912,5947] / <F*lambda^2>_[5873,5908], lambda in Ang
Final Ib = 1.14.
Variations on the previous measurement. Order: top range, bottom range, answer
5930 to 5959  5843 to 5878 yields 1.00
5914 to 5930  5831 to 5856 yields 0.97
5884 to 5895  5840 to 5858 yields 0.77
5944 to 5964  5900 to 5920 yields 1.07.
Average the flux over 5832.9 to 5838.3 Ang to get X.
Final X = 8.71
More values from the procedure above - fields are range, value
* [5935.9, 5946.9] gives 8.11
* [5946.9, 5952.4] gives 7.92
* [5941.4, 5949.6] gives 7.93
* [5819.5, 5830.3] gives 8.86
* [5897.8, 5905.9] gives 7.89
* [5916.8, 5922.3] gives 8.34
